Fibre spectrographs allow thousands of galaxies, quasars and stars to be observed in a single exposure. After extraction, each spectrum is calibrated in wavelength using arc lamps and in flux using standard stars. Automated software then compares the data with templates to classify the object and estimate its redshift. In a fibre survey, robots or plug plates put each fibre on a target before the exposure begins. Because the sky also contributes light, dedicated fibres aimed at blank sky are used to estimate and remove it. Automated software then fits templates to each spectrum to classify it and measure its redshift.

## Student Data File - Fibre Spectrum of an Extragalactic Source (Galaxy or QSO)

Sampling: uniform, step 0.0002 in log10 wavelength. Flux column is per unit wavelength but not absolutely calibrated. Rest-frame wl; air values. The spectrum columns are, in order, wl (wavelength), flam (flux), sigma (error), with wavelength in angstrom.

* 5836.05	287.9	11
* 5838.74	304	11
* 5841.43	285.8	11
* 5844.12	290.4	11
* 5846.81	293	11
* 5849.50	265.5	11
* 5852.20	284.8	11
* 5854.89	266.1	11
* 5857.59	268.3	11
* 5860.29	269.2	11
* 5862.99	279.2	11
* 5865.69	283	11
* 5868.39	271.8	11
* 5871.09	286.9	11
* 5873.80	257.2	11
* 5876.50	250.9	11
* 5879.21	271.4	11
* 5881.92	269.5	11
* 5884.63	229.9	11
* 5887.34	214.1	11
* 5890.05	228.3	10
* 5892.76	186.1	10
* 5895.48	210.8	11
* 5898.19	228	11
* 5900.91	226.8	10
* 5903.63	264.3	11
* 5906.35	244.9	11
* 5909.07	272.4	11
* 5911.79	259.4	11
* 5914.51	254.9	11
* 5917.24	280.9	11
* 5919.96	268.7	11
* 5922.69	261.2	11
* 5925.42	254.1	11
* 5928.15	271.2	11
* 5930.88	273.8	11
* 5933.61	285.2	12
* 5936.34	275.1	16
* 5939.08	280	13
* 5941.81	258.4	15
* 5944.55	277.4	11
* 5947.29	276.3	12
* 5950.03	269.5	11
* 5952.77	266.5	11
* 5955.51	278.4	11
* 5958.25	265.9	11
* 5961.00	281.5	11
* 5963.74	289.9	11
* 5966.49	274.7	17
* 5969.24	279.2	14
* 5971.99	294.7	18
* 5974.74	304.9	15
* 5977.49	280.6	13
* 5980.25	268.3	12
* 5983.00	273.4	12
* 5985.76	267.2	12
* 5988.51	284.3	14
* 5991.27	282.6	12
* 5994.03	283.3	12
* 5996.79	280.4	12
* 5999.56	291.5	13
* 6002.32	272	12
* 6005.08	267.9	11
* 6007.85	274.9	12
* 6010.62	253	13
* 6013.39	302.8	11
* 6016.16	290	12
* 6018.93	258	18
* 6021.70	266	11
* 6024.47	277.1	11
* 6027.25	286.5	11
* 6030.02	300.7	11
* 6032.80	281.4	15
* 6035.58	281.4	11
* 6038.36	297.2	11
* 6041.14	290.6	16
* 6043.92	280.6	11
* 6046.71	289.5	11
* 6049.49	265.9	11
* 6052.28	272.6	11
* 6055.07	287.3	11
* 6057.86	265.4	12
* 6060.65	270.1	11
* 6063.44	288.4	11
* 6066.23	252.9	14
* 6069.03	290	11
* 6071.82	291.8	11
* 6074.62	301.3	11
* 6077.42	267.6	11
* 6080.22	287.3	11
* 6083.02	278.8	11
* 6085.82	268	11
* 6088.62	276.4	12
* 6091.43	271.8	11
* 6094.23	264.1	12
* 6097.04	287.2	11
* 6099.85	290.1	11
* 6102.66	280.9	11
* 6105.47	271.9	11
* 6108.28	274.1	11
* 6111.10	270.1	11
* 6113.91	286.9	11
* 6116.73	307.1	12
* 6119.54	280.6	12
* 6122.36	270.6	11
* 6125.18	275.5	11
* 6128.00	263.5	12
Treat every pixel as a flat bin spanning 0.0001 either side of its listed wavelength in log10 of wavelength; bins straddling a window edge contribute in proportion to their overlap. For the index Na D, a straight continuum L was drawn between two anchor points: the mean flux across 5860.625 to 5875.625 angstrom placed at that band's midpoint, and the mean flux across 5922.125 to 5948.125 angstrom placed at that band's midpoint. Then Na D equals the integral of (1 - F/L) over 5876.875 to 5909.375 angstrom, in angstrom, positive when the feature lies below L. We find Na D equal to 4.4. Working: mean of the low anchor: 274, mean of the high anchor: 271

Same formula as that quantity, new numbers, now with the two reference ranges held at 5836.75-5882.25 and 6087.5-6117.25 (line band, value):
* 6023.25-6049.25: -0.7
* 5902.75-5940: 1.3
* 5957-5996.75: -0.4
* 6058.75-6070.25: 0.2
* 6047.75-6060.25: 0.3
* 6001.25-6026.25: 0.4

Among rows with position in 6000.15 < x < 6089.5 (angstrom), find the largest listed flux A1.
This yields 302.8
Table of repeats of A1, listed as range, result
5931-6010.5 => 304.9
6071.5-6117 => 307.1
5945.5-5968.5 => 289.9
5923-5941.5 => 285.2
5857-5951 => 286.9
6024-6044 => 300.7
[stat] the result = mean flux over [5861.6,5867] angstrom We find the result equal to 281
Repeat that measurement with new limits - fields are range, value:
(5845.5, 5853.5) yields 281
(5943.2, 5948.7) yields 277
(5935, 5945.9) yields 273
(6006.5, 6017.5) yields 280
